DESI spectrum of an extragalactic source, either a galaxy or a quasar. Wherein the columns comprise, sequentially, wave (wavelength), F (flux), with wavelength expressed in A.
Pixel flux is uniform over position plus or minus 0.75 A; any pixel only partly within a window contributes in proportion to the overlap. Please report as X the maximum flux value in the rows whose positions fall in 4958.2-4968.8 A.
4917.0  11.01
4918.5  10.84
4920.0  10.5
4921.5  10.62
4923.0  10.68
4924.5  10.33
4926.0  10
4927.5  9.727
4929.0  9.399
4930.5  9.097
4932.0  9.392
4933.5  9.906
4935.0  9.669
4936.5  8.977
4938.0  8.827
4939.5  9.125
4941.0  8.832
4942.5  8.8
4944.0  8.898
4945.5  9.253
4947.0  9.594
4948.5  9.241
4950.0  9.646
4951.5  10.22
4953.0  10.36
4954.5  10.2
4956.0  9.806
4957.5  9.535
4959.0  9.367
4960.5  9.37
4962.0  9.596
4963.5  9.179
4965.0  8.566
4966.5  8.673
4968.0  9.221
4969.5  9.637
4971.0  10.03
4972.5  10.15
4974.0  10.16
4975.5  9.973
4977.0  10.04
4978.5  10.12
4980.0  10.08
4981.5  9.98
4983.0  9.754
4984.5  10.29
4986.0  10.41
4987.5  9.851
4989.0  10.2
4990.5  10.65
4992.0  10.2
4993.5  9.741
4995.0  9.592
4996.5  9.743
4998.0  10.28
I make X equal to 9.596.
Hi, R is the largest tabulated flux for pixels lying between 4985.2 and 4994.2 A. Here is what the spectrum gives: 10.65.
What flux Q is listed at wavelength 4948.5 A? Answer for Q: 9.241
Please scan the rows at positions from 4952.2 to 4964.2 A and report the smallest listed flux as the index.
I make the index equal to 9.179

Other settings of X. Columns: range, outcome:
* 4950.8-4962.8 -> 10.36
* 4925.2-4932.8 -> 10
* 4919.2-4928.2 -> 10.68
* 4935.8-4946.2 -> 9.253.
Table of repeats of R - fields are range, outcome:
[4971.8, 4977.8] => 10.16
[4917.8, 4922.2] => 10.84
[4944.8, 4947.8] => 9.594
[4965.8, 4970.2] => 9.637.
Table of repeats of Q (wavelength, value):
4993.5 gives 9.741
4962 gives 9.596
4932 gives 9.392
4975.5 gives 9.973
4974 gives 10.16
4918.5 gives 10.84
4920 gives 10.5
